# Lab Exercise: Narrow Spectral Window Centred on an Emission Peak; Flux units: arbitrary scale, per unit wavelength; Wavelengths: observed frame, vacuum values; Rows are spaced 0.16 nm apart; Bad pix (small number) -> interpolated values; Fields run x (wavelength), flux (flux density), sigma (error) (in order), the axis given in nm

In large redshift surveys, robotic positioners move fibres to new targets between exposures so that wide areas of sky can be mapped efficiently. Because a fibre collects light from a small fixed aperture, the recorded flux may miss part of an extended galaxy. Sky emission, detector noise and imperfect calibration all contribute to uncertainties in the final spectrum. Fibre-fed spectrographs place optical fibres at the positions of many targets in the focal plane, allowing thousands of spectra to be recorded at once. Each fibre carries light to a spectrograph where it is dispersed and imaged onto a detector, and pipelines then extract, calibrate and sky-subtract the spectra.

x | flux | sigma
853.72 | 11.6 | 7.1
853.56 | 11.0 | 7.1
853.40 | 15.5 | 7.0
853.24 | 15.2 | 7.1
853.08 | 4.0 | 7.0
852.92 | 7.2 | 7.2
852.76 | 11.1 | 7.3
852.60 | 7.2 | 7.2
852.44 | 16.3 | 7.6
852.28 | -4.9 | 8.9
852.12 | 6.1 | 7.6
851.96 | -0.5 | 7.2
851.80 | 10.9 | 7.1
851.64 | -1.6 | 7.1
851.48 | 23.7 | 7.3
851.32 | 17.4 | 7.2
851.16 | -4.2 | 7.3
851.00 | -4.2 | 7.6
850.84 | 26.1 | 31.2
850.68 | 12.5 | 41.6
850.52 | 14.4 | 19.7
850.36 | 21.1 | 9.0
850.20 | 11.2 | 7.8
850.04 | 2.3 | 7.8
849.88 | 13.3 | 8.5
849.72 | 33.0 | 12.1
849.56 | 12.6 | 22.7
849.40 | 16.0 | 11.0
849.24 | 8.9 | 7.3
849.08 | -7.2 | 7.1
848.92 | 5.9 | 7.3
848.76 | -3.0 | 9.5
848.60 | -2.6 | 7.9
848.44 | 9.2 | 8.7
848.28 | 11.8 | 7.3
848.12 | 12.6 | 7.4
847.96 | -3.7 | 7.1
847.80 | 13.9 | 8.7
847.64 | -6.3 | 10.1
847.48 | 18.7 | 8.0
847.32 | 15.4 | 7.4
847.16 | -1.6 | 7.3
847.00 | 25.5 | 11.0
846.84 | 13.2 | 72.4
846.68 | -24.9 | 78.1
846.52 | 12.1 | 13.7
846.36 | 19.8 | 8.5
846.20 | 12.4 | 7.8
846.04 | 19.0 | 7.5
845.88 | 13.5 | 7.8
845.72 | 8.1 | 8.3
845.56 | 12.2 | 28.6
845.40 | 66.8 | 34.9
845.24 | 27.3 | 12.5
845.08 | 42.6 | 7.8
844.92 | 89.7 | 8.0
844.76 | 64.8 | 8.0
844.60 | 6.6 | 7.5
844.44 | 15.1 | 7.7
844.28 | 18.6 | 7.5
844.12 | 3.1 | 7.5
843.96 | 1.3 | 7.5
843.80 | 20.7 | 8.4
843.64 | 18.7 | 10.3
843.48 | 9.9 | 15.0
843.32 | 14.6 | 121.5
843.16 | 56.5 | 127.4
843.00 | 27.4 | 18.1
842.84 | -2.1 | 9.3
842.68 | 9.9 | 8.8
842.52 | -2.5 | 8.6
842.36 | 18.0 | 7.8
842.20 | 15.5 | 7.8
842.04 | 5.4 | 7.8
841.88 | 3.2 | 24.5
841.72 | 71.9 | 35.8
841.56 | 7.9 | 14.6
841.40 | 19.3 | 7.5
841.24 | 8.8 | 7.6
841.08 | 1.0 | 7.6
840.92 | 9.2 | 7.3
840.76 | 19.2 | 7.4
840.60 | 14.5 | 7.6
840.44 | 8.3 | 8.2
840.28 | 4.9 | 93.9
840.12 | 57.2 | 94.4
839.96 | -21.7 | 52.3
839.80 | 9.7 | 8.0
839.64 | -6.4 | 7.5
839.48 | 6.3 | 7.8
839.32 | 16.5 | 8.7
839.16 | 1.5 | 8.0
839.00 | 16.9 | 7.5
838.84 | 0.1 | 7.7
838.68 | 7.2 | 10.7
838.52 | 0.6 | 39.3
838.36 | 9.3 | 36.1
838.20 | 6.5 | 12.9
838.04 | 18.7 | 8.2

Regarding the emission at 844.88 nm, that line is H-alpha 6563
